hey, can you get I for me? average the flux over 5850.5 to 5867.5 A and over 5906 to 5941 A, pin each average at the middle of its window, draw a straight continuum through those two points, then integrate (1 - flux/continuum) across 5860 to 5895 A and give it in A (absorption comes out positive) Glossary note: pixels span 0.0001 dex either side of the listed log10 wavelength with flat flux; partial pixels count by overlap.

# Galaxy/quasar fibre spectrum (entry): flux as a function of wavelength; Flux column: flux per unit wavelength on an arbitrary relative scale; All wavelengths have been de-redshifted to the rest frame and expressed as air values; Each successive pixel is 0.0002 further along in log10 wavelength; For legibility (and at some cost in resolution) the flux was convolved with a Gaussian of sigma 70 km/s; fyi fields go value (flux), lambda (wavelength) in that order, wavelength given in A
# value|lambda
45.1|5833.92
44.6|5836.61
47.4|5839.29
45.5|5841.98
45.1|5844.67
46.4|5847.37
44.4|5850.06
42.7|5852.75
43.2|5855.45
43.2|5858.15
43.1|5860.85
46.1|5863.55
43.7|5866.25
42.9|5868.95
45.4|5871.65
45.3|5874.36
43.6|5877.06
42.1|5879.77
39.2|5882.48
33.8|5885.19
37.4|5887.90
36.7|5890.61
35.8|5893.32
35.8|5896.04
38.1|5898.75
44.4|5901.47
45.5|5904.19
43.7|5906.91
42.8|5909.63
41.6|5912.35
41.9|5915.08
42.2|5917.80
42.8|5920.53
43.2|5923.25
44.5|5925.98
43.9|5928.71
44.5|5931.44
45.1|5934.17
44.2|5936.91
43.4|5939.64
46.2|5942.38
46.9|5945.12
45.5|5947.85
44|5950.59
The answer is 2.0 A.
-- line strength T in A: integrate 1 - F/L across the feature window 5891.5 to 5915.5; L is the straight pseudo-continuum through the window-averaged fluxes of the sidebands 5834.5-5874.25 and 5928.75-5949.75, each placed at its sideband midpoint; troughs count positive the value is 2.1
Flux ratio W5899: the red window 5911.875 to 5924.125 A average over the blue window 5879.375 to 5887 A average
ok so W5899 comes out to 1.12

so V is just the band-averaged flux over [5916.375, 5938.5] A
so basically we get 43.8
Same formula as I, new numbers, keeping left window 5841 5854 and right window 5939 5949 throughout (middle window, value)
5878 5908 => 3.9 A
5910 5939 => 1.4 A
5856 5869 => 0.3 A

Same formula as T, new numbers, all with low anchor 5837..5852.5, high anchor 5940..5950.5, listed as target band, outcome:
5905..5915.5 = 0.67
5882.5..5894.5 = 2.45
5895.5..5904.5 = 0.93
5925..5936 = 0.28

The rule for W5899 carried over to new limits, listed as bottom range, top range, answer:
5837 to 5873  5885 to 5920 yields 0.90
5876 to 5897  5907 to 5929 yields 1.13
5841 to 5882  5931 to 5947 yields 1.02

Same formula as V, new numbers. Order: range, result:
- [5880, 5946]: 41.8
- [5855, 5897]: 41.1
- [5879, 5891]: 37.7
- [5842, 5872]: 44.2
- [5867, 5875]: 44.4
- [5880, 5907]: 39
